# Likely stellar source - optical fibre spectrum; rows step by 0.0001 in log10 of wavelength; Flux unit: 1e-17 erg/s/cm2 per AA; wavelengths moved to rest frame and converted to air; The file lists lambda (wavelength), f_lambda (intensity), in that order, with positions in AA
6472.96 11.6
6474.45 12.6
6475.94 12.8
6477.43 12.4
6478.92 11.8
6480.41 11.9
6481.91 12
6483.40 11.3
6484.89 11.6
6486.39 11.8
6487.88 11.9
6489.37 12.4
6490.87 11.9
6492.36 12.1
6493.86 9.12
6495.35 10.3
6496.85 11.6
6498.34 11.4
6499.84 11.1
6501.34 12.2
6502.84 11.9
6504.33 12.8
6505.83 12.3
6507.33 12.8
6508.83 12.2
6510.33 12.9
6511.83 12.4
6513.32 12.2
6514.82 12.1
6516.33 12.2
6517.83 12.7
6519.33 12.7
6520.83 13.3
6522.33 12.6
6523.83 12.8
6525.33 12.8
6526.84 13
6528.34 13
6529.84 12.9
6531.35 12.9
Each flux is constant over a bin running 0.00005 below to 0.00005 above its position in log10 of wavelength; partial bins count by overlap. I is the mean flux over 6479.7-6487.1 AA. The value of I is 11.7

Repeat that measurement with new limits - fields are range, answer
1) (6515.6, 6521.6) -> 12.7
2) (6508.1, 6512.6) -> 12.5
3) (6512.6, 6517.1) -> 12.1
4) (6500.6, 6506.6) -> 12.3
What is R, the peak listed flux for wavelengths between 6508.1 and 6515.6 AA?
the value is 12.9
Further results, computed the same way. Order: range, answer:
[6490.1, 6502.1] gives 12.2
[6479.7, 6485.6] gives 12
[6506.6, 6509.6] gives 12.8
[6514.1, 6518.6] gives 12.7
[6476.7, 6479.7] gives 12.4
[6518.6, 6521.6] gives 13.3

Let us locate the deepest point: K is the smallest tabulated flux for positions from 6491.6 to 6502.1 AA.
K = 9.12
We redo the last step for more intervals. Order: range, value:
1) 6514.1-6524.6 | 12.1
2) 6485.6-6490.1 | 11.8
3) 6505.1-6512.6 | 12.2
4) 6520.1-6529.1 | 12.6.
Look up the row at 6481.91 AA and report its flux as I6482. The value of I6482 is 12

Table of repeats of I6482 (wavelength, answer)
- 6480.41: 11.9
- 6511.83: 12.4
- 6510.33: 12.9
